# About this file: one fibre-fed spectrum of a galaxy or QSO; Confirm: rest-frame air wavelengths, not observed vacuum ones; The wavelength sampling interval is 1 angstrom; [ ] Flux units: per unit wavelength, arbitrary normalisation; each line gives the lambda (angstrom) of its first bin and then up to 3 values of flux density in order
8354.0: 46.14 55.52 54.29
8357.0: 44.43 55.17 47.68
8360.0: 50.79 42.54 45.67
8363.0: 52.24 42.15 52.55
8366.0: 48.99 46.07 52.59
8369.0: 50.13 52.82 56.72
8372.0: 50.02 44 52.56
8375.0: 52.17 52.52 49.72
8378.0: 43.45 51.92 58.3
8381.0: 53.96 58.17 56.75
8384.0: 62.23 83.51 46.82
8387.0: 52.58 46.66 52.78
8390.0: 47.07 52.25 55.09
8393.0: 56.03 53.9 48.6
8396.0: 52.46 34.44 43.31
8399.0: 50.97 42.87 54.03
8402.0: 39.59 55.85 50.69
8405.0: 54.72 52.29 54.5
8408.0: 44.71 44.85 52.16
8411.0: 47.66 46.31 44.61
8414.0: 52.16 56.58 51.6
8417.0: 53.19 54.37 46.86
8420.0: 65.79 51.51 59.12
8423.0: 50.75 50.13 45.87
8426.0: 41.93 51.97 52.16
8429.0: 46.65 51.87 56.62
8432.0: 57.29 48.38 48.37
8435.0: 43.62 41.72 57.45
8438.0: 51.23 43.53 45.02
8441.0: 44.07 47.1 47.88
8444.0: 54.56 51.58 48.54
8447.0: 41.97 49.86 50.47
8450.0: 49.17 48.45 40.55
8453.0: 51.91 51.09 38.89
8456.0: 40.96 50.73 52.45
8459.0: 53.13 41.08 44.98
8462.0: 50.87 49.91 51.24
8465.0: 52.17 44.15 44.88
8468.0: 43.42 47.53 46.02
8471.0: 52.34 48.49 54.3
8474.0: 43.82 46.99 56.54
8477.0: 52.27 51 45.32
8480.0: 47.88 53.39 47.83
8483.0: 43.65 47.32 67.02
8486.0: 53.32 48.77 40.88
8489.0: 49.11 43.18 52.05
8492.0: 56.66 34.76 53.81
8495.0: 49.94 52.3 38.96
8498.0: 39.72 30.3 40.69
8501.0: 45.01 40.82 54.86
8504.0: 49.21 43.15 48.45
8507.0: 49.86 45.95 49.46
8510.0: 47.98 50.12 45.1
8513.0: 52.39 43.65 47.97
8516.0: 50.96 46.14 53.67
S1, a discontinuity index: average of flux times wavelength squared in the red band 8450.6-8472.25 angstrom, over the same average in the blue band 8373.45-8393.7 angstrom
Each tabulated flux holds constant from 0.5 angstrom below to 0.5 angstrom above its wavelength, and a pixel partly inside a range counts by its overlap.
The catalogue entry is 0.89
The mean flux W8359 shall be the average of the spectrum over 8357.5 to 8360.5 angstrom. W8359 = 51.2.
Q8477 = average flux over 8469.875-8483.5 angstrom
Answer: 49.4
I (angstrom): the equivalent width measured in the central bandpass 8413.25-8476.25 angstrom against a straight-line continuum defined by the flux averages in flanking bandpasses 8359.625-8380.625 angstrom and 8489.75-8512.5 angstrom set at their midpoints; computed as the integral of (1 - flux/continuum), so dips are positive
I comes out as -1.9 angstrom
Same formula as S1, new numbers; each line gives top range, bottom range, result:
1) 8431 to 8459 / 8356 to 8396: 0.95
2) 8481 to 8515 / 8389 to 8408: 0.97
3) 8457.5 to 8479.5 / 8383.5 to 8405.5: 0.96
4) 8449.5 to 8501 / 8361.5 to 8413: 0.96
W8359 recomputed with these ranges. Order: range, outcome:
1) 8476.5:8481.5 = 50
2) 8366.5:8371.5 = 51.7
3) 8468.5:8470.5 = 46.8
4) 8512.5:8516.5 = 48.7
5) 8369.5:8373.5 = 50.9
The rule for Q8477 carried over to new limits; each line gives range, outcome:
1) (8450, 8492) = 48.6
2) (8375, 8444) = 51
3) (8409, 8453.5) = 49.8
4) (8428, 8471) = 48.2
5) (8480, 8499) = 48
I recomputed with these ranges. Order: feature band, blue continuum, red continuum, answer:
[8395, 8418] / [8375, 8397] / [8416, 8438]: 1.4 angstrom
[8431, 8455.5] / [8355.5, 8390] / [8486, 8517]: 0.4 angstrom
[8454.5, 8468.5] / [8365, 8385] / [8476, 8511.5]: 0.6 angstrom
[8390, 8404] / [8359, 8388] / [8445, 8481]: 0.5 angstrom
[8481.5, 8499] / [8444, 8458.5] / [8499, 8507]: -0.7 angstrom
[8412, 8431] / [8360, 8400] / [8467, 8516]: -0.6 angstrom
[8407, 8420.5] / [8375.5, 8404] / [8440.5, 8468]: -0.2 angstrom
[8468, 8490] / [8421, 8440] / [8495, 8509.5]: -1.3 angstrom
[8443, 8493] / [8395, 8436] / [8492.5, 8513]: -1.4 angstrom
